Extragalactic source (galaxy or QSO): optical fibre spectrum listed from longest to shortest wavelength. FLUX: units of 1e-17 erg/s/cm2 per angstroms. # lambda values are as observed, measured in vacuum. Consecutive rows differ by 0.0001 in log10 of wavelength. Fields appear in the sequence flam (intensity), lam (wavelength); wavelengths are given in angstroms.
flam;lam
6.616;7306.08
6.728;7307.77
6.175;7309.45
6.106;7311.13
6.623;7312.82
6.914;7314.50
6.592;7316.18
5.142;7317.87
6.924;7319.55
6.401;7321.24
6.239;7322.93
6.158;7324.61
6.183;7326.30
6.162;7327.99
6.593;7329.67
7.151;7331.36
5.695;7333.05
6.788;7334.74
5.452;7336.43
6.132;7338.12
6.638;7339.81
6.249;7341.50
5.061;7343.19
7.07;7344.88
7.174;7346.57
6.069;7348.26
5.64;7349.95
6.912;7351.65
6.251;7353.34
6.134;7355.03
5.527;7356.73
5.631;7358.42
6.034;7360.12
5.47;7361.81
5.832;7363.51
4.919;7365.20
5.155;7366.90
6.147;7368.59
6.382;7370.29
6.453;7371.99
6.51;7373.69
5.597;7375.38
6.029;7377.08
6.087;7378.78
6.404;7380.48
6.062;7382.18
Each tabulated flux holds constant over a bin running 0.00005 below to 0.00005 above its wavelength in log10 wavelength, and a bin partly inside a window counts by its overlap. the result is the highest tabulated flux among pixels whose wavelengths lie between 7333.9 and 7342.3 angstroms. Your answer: 6.788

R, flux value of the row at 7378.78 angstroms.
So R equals 6.087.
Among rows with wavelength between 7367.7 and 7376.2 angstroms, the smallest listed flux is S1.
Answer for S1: 5.597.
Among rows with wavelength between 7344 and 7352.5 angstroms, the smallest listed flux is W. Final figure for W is 5.64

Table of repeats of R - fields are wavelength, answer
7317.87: 5.142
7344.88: 7.07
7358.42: 5.631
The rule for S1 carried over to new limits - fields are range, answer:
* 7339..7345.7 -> 5.061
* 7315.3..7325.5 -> 5.142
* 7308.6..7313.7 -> 6.106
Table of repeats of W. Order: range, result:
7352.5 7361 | 5.527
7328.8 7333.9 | 5.695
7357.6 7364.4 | 5.47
